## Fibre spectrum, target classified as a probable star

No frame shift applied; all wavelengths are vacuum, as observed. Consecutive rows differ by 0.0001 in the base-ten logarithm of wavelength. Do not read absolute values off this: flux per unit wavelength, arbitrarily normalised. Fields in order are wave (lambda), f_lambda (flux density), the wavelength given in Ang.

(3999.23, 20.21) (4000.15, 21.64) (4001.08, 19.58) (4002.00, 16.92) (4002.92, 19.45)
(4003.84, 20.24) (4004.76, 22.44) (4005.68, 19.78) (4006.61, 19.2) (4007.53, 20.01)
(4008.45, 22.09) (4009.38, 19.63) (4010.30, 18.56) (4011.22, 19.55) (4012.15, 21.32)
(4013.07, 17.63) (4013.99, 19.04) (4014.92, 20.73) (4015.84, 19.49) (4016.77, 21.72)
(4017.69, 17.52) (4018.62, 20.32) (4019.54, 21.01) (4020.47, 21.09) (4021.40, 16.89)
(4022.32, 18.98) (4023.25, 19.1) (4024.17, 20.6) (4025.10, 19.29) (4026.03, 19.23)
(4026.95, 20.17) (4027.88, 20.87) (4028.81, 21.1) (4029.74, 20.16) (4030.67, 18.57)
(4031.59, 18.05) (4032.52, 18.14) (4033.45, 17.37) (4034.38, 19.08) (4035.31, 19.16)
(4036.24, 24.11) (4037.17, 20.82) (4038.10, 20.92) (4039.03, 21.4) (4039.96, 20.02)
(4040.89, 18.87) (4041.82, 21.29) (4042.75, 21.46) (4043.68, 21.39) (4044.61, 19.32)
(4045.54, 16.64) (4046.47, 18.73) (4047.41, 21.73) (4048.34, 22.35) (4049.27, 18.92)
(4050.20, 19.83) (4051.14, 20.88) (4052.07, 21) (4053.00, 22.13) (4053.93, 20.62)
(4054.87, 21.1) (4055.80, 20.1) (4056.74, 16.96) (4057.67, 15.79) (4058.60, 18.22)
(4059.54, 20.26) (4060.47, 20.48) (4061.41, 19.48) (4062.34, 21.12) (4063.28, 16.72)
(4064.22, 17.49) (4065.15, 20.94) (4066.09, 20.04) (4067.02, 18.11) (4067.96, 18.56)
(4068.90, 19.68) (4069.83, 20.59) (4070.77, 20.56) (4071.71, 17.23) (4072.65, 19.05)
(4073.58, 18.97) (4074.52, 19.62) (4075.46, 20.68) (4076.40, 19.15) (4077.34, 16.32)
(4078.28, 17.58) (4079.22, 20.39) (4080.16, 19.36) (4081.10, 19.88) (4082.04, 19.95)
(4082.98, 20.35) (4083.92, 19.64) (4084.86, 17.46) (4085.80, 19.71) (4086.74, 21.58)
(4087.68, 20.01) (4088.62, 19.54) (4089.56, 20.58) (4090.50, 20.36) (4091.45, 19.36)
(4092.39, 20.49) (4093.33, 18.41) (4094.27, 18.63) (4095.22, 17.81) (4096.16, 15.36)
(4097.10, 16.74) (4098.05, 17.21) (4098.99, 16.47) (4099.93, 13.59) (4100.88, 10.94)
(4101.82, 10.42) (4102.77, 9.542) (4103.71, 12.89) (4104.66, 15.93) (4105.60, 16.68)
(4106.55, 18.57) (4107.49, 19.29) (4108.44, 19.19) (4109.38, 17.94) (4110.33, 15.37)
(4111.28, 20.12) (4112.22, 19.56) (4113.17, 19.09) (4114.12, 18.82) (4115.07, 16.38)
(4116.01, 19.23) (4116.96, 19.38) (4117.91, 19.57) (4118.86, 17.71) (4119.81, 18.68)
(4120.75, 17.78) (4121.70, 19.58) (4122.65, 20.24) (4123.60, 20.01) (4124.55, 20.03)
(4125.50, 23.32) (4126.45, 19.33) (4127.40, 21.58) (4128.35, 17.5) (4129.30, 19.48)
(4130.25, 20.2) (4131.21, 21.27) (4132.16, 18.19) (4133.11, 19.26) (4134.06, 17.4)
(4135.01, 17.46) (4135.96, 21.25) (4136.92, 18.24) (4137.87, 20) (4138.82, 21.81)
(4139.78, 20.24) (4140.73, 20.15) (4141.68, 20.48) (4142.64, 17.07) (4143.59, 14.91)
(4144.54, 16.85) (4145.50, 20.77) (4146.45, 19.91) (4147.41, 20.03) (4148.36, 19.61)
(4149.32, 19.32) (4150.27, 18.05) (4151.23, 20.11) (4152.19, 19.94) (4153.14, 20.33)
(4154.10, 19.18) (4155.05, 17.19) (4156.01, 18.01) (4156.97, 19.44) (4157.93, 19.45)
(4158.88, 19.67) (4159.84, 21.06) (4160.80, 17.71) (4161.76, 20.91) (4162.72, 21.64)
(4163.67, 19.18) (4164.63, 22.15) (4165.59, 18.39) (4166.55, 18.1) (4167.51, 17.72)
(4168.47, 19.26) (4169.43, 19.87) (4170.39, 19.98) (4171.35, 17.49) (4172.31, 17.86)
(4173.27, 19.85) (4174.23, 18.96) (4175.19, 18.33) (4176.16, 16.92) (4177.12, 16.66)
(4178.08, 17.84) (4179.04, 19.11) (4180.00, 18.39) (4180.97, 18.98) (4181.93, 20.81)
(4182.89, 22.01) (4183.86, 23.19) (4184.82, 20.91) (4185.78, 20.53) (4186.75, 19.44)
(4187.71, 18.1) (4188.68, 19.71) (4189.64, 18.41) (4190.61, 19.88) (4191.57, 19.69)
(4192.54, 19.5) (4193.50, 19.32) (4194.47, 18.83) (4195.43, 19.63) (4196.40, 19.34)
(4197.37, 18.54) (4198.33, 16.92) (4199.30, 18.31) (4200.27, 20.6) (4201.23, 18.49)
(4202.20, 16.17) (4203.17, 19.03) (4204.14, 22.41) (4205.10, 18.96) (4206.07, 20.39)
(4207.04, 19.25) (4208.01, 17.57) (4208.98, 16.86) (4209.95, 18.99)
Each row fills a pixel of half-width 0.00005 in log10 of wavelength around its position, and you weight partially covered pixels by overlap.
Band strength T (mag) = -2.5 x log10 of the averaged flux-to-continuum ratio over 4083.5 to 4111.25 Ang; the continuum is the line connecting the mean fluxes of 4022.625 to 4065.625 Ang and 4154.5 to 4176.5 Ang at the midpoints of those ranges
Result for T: 0.13 mag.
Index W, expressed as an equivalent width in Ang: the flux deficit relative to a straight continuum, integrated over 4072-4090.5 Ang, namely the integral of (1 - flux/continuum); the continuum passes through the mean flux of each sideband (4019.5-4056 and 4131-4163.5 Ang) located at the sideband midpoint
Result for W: 0.3 Ang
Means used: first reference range 20.1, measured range 19.5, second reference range 19.3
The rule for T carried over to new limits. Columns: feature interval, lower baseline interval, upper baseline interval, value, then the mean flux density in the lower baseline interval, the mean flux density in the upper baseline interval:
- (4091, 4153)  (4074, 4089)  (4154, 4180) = 0.05 mag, 19.4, 19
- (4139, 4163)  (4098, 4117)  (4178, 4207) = -0.08 mag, 16.4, 19.5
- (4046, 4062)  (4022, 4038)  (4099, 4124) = -0.05 mag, 19.7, 17.2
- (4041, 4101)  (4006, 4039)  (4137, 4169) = 0.02 mag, 19.8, 19.3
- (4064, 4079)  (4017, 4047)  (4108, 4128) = 0.02 mag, 19.8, 19.2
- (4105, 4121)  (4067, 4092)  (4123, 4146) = 0.06 mag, 19.4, 19.5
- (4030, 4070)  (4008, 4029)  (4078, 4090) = 0.00 mag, 19.8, 19.7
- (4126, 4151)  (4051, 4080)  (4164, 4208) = 0.00 mag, 19.3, 19.2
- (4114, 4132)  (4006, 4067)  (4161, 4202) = 0.00 mag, 19.8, 19.2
